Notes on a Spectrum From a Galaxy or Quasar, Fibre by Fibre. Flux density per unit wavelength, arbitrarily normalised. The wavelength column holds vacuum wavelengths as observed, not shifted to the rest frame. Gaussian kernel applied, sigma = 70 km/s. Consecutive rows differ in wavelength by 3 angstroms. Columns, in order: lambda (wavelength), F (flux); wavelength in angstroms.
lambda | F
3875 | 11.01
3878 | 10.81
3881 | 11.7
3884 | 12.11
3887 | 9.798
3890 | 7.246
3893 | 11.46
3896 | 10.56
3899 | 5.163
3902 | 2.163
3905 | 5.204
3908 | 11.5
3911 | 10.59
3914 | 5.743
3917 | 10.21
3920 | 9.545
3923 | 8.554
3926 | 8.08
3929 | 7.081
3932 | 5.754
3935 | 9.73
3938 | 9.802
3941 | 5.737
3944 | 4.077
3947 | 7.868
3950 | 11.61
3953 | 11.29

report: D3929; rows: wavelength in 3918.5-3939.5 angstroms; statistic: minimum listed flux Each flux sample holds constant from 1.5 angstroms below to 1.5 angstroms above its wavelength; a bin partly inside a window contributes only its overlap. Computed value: 5.754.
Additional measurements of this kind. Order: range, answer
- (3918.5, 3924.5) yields 8.554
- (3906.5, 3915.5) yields 5.743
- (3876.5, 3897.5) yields 7.246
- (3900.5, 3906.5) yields 2.163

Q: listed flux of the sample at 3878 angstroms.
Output 10.81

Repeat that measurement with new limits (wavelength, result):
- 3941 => 5.737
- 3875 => 11.01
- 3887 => 9.798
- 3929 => 7.081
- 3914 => 5.743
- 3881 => 11.7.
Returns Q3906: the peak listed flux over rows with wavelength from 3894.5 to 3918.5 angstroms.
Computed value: 11.5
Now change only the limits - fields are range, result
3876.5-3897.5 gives 12.11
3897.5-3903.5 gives 5.163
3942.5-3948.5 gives 7.868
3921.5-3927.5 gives 8.554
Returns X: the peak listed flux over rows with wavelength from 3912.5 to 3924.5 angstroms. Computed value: 10.21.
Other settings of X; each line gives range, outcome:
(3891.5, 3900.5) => 11.46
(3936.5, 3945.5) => 9.802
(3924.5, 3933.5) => 8.08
